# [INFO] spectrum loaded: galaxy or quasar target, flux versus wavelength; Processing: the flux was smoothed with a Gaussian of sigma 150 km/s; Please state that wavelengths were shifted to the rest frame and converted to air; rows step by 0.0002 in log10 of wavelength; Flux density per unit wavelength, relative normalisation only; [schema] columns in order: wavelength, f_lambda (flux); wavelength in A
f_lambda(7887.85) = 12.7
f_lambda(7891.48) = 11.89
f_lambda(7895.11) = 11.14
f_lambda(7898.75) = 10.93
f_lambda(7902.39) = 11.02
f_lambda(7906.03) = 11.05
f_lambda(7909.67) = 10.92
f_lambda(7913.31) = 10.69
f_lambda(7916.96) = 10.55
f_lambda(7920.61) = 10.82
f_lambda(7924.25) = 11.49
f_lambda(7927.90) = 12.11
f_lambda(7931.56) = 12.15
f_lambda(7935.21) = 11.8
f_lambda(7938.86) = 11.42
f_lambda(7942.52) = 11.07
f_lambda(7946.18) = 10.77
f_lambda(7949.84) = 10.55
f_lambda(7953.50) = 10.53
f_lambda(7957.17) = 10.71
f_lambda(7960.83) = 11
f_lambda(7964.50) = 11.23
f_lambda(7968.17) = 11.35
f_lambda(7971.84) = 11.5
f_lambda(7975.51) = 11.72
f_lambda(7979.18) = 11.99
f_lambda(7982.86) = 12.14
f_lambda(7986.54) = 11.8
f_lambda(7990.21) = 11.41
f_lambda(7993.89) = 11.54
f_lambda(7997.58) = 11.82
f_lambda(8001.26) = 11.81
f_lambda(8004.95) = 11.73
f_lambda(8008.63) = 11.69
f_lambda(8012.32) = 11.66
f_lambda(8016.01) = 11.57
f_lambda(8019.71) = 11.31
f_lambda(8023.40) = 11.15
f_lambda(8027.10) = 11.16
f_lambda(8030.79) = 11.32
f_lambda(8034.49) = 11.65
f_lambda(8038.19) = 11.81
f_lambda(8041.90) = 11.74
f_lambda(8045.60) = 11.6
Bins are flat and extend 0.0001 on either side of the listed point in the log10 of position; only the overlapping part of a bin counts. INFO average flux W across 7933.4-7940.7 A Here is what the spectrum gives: 11.6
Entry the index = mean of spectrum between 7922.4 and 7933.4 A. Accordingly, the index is 11.9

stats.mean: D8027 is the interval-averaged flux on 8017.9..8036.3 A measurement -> 11.3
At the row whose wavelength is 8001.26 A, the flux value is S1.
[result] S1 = 11.81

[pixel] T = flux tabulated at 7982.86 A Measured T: 12.14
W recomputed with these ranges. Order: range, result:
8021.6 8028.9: 11.1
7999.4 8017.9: 11.7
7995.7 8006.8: 11.8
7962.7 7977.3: 11.5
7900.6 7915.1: 10.9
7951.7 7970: 11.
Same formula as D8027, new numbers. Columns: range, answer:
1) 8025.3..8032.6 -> 11.3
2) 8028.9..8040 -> 11.6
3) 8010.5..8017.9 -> 11.6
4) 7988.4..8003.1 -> 11.6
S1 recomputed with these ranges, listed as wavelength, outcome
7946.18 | 10.77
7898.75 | 10.93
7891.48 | 11.89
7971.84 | 11.5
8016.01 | 11.57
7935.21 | 11.8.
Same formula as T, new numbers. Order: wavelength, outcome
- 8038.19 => 11.81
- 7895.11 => 11.14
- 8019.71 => 11.31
